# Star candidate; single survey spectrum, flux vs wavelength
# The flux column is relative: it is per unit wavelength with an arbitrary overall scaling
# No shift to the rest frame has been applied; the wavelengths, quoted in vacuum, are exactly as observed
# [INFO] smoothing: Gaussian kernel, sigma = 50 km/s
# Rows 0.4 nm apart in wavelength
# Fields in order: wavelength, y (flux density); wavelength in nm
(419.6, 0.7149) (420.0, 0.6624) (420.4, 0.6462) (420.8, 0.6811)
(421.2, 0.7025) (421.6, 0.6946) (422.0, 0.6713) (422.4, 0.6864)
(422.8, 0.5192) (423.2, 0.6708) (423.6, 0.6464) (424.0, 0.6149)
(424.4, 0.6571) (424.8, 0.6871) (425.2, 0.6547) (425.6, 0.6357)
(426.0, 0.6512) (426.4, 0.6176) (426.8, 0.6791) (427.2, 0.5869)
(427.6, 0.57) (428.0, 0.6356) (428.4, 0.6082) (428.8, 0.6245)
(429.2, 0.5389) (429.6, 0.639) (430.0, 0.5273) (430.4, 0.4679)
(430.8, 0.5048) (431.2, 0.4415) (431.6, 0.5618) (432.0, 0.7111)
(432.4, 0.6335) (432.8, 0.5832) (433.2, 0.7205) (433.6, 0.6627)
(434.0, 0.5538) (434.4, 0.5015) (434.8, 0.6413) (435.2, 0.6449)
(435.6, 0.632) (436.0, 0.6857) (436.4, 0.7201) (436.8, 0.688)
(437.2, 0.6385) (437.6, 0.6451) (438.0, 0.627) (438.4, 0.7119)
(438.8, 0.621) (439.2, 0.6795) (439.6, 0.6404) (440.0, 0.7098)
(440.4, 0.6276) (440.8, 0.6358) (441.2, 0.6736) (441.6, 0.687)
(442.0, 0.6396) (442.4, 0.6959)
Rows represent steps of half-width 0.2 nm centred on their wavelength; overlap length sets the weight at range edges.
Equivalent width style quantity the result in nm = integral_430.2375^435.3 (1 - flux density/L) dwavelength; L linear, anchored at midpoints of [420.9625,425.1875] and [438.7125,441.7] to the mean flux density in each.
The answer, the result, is 0.55 nm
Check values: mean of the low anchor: 0.655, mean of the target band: 0.587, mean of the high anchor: 0.66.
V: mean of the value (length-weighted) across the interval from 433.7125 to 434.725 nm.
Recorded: 0.553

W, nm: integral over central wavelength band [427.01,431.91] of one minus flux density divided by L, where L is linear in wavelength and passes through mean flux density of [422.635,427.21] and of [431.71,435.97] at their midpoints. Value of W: 0.55 nm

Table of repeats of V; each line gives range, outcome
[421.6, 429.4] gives 0.631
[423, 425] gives 0.655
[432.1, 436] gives 0.625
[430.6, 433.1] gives 0.579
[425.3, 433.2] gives 0.595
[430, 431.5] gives 0.485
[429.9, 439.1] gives 0.616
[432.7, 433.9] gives 0.653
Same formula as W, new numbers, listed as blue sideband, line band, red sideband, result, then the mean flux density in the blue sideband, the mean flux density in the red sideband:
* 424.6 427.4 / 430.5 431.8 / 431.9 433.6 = 0.31 nm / 0.645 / 0.659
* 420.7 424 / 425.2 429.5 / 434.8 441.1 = 0.26 nm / 0.656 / 0.66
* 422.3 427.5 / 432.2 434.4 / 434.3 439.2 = 0.09 nm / 0.637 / 0.651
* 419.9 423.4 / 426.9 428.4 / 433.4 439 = 0.11 nm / 0.659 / 0.641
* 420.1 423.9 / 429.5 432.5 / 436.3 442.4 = 0.47 nm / 0.657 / 0.663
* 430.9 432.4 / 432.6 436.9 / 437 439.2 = -0.18 nm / 0.575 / 0.651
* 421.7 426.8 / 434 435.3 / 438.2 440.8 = 0.14 nm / 0.645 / 0.663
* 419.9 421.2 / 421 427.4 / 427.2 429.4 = -0.15 nm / 0.669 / 0.595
